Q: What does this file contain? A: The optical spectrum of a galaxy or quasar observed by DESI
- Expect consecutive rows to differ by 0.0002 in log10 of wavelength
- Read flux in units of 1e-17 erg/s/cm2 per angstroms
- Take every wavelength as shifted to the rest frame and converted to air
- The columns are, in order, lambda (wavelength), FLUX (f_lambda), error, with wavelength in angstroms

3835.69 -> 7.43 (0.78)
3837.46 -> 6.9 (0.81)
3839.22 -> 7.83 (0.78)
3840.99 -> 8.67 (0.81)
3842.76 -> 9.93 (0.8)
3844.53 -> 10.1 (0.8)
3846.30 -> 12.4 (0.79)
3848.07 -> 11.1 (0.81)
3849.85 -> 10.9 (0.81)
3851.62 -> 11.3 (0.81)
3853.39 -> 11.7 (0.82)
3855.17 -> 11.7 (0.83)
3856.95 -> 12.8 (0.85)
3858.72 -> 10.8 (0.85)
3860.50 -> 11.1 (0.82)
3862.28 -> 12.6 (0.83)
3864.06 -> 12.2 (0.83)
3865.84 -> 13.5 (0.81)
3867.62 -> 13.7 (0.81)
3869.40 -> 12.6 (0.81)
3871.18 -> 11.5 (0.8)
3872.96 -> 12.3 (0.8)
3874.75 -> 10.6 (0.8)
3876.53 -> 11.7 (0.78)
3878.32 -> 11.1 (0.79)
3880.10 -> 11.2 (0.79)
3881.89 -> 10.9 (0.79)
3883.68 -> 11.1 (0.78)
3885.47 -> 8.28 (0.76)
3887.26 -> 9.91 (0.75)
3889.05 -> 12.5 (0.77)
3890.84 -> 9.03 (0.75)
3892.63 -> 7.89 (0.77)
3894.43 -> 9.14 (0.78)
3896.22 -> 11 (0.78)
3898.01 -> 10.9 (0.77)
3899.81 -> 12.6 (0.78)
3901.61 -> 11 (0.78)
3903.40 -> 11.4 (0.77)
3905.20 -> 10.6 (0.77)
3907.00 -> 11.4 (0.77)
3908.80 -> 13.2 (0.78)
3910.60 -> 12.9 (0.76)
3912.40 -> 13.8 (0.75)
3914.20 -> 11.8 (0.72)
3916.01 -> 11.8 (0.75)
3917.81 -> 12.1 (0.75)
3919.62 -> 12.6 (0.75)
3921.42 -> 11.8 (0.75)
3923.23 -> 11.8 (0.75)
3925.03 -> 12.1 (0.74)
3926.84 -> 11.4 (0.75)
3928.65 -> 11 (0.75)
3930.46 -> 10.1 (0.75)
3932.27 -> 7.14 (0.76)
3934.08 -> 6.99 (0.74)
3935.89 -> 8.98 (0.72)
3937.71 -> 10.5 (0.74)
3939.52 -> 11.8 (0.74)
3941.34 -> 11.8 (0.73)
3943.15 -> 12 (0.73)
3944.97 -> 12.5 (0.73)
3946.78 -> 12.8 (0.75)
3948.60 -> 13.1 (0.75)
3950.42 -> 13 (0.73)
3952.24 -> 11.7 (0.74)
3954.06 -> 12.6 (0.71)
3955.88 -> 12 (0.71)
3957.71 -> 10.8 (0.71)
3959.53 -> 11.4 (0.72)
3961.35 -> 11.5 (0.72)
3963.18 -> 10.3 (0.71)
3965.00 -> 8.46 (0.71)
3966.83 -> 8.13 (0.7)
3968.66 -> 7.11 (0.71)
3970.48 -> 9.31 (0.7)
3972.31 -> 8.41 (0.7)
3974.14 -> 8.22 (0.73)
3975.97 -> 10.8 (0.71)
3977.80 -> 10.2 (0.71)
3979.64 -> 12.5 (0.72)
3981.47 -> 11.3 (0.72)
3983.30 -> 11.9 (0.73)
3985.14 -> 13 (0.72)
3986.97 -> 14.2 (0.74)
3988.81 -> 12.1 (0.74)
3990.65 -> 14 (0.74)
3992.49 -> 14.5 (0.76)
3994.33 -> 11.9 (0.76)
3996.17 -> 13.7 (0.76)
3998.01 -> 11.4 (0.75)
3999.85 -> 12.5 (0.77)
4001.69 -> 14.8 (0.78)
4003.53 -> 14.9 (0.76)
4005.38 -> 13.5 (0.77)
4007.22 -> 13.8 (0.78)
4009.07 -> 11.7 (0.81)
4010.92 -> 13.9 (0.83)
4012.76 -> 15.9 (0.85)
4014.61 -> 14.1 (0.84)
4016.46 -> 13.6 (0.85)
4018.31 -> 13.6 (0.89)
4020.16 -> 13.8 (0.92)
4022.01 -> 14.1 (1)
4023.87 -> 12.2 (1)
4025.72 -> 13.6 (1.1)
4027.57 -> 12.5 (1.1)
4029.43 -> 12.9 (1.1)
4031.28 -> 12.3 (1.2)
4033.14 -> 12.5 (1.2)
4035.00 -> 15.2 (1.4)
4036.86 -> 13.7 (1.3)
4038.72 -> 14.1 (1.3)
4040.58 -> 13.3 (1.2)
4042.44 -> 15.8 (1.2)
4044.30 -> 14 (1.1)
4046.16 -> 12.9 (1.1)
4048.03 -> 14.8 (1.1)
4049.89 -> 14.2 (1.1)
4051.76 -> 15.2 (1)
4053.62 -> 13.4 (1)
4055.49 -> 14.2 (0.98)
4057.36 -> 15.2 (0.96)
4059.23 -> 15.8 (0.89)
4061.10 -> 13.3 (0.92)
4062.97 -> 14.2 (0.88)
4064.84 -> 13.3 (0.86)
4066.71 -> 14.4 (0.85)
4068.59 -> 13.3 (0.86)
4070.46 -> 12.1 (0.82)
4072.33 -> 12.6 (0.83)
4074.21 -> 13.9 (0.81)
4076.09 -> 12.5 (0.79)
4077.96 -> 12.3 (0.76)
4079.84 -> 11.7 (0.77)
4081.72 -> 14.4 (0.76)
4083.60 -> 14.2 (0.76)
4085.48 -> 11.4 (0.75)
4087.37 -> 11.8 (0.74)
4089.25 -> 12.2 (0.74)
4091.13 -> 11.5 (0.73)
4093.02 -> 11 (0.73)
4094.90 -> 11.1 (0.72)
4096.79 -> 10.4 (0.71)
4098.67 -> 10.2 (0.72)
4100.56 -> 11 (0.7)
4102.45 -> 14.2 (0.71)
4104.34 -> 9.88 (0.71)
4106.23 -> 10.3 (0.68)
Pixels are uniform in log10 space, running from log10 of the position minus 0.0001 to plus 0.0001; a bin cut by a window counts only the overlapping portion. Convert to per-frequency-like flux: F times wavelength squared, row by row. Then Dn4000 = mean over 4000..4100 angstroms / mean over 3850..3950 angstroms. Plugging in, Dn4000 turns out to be 1.27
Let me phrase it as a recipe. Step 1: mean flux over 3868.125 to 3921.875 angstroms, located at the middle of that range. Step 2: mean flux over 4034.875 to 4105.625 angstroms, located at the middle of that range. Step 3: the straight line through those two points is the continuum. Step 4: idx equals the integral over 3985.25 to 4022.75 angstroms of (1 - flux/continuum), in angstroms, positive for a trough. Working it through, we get -3.6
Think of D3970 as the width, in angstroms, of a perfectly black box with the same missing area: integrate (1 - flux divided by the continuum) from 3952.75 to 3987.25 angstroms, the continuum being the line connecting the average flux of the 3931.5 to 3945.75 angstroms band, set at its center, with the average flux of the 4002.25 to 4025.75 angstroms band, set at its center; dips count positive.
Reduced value 3.3 angstroms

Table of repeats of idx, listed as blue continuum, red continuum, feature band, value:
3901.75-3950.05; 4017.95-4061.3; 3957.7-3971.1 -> 3.0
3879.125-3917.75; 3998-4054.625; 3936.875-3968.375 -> 2.2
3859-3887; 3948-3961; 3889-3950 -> 3.2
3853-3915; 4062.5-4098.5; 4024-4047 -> -2.4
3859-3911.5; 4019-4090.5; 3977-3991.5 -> 0.2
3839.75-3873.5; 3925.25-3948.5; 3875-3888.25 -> 0.8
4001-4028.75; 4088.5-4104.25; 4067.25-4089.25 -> -1.6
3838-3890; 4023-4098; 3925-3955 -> 2.2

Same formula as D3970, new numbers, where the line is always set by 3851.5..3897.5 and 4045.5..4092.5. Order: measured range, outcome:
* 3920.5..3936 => 2.11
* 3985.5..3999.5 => -0.62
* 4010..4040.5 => -1.73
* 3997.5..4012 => -0.84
